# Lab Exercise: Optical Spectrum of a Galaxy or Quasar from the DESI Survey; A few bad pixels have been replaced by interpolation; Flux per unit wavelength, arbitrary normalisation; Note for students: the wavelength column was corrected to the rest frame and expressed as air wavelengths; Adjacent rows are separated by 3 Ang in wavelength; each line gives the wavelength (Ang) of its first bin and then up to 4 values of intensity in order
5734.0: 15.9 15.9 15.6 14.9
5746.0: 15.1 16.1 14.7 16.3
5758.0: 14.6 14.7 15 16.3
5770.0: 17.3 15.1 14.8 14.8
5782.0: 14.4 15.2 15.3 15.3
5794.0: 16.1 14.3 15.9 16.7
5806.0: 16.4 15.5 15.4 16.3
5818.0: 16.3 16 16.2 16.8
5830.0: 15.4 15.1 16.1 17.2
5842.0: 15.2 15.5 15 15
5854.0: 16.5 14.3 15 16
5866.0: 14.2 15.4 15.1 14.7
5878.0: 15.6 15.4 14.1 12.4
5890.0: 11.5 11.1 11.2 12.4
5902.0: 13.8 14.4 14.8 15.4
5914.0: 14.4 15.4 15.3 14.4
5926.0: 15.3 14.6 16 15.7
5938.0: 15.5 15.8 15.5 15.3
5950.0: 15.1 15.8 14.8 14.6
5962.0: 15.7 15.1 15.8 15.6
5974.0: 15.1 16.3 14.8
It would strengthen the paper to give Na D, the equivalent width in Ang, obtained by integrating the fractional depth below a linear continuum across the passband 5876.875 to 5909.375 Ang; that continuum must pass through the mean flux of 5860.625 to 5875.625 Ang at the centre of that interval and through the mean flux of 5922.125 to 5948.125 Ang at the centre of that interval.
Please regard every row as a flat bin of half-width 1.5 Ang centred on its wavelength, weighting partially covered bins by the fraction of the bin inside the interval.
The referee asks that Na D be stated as 4.0 Ang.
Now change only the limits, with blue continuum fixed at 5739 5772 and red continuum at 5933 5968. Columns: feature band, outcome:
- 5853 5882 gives 0.4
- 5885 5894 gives 2.1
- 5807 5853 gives -1.1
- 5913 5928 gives 0.4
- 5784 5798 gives 0.2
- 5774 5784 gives 0.5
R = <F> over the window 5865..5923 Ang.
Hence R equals 14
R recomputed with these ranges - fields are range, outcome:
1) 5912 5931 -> 14.9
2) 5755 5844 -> 15.7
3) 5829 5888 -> 15.2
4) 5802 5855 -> 15.9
